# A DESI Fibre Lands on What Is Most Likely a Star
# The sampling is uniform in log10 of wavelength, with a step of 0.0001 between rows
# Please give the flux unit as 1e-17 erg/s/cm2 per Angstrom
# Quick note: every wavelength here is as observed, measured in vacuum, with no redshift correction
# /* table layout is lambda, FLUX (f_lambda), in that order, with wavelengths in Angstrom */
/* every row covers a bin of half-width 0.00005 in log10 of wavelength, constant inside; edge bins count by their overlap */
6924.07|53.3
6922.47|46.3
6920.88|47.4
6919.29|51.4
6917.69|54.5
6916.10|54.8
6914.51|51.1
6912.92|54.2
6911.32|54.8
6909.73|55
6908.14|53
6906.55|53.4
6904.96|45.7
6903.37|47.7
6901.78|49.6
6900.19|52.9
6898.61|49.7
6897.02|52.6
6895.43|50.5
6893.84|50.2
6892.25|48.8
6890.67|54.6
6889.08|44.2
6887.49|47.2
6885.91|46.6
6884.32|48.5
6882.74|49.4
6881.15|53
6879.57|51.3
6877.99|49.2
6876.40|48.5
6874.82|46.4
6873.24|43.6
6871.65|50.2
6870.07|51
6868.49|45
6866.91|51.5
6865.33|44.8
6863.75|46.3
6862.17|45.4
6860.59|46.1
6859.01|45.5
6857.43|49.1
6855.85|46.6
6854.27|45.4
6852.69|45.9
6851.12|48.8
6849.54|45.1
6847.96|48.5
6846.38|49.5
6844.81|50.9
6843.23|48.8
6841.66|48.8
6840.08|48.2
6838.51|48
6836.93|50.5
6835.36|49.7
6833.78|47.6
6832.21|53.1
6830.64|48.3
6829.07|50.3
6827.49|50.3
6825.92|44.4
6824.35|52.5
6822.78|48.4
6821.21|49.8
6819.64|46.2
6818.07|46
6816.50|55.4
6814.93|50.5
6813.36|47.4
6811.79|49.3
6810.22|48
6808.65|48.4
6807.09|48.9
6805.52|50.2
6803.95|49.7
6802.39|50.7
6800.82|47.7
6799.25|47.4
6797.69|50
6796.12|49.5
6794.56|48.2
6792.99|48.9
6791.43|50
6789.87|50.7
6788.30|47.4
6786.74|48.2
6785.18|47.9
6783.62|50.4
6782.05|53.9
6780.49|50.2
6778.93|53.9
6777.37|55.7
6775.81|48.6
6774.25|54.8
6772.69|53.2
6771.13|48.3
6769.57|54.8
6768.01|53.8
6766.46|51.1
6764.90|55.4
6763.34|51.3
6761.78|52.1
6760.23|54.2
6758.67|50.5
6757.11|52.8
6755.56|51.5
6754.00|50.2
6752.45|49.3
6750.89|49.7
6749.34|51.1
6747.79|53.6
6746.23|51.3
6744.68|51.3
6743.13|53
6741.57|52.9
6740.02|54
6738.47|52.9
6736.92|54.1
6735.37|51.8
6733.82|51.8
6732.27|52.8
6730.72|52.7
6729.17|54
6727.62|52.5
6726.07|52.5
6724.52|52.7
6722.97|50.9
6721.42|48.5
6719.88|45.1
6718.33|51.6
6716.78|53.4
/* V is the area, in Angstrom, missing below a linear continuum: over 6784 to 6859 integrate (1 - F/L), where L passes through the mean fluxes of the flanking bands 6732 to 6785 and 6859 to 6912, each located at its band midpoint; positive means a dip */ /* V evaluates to 2.8 Angstrom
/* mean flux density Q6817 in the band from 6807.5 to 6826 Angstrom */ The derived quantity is 49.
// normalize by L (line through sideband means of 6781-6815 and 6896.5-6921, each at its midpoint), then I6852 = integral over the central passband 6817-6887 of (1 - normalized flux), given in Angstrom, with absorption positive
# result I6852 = 3.1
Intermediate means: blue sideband 49.2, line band 48.3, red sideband 51.9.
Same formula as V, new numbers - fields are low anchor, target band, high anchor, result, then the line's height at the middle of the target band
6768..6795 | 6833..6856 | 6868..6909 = 0.9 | 50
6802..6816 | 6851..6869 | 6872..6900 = 0.9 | 49.2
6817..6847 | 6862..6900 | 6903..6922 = 1.5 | 50.8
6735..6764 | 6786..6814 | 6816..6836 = 0.7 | 50.2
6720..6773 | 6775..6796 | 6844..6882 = 0.1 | 50.6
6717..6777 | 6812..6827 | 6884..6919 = 0.7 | 51.5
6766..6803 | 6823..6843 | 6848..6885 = -0.2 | 48.9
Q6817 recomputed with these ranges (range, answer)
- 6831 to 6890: 48.1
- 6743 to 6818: 50.8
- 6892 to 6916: 51.4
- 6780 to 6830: 49.3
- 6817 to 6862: 48.3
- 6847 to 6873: 47.1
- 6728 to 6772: 52.2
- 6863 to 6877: 47.5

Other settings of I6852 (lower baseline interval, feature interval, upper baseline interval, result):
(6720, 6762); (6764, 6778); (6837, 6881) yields -0.5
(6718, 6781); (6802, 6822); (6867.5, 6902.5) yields 0.6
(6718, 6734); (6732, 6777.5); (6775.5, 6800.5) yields -1.3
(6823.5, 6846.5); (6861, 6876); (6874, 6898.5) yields 0.7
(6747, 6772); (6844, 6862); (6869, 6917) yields 1.2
